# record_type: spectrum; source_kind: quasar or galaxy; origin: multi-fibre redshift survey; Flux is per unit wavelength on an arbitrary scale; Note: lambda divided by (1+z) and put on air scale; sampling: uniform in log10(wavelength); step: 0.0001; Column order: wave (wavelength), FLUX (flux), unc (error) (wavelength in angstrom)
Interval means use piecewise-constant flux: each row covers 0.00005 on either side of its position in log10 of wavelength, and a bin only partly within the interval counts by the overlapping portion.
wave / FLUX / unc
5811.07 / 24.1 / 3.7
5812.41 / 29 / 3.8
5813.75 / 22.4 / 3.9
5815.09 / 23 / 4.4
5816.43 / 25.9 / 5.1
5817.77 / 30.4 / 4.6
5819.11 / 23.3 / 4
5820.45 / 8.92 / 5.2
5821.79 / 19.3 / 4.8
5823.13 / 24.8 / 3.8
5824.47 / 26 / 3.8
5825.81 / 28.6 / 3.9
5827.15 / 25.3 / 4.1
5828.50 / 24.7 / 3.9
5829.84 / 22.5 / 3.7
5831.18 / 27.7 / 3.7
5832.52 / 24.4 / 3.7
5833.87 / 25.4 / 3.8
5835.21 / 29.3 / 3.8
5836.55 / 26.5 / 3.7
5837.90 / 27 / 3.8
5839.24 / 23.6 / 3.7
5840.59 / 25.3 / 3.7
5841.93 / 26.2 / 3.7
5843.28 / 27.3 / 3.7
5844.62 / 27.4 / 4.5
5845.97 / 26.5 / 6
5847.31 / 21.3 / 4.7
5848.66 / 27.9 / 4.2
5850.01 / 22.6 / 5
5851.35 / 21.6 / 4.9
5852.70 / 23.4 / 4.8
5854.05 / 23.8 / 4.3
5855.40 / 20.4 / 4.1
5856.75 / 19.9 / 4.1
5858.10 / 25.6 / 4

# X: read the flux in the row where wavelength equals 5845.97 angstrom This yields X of 26.5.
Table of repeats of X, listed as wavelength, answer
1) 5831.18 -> 27.7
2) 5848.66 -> 27.9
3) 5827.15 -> 25.3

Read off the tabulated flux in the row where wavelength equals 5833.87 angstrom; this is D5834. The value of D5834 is 25.4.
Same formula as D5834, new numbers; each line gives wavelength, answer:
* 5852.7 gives 23.4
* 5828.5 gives 24.7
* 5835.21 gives 29.3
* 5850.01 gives 22.6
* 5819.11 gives 23.3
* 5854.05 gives 23.8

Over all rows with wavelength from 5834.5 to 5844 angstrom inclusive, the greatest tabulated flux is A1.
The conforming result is 29.3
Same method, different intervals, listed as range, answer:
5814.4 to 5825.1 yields 30.4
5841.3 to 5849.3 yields 27.9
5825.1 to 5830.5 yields 28.6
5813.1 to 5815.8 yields 23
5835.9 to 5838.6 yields 27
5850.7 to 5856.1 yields 23.8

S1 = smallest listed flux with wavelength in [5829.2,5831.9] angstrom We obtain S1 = 22.5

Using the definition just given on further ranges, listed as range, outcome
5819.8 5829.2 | 8.92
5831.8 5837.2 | 24.4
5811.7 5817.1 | 22.4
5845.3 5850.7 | 21.3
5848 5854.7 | 21.6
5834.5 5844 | 23.6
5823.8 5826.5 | 26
